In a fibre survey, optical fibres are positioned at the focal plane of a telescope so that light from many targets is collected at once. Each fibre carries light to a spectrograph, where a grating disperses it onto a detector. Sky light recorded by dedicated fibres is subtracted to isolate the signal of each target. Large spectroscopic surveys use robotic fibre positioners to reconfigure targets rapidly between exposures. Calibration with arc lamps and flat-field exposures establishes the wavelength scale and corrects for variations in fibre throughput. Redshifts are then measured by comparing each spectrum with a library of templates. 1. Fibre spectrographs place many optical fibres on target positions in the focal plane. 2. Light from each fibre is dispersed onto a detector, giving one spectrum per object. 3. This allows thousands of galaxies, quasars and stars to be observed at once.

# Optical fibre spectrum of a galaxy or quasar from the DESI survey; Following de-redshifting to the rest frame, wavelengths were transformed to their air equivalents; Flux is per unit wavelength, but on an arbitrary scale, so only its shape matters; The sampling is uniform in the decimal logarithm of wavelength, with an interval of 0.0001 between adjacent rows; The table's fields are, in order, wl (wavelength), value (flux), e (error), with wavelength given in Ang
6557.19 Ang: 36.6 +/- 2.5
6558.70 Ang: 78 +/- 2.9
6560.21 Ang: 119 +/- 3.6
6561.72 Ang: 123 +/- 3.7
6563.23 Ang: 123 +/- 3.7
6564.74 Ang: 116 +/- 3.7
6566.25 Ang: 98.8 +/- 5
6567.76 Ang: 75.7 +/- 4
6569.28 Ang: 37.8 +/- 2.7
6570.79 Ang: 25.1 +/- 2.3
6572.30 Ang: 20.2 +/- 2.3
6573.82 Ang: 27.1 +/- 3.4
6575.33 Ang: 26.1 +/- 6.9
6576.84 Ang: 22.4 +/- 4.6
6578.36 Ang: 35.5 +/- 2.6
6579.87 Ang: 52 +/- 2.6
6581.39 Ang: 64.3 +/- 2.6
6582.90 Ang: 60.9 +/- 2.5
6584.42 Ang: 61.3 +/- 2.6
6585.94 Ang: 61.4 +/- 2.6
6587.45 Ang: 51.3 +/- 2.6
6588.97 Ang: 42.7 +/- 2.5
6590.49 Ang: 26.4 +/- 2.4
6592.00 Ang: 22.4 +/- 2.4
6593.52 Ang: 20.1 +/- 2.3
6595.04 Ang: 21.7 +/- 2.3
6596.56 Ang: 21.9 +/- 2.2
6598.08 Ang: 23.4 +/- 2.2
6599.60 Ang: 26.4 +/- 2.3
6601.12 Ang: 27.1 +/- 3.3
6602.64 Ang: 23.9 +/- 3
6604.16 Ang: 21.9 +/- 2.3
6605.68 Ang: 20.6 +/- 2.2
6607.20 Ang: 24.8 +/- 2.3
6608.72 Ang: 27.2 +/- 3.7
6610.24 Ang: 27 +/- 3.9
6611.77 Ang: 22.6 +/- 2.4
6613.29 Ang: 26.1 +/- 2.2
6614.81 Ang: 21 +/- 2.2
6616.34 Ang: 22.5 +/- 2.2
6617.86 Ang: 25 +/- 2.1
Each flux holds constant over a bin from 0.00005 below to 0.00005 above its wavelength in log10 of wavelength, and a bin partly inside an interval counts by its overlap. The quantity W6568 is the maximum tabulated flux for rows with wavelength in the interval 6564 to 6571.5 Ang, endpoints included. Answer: 116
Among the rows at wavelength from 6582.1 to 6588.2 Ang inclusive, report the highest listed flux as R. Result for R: 61.4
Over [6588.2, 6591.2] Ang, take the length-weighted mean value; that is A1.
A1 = 34.7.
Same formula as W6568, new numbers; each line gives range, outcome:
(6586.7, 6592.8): 51.3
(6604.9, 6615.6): 27.2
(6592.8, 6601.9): 27.1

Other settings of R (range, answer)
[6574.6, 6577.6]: 26.1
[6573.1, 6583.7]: 64.3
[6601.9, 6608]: 24.8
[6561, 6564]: 123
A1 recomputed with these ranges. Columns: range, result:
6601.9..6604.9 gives 22.9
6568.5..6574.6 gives 27.7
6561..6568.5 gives 107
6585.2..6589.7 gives 51.9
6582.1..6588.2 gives 58.8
